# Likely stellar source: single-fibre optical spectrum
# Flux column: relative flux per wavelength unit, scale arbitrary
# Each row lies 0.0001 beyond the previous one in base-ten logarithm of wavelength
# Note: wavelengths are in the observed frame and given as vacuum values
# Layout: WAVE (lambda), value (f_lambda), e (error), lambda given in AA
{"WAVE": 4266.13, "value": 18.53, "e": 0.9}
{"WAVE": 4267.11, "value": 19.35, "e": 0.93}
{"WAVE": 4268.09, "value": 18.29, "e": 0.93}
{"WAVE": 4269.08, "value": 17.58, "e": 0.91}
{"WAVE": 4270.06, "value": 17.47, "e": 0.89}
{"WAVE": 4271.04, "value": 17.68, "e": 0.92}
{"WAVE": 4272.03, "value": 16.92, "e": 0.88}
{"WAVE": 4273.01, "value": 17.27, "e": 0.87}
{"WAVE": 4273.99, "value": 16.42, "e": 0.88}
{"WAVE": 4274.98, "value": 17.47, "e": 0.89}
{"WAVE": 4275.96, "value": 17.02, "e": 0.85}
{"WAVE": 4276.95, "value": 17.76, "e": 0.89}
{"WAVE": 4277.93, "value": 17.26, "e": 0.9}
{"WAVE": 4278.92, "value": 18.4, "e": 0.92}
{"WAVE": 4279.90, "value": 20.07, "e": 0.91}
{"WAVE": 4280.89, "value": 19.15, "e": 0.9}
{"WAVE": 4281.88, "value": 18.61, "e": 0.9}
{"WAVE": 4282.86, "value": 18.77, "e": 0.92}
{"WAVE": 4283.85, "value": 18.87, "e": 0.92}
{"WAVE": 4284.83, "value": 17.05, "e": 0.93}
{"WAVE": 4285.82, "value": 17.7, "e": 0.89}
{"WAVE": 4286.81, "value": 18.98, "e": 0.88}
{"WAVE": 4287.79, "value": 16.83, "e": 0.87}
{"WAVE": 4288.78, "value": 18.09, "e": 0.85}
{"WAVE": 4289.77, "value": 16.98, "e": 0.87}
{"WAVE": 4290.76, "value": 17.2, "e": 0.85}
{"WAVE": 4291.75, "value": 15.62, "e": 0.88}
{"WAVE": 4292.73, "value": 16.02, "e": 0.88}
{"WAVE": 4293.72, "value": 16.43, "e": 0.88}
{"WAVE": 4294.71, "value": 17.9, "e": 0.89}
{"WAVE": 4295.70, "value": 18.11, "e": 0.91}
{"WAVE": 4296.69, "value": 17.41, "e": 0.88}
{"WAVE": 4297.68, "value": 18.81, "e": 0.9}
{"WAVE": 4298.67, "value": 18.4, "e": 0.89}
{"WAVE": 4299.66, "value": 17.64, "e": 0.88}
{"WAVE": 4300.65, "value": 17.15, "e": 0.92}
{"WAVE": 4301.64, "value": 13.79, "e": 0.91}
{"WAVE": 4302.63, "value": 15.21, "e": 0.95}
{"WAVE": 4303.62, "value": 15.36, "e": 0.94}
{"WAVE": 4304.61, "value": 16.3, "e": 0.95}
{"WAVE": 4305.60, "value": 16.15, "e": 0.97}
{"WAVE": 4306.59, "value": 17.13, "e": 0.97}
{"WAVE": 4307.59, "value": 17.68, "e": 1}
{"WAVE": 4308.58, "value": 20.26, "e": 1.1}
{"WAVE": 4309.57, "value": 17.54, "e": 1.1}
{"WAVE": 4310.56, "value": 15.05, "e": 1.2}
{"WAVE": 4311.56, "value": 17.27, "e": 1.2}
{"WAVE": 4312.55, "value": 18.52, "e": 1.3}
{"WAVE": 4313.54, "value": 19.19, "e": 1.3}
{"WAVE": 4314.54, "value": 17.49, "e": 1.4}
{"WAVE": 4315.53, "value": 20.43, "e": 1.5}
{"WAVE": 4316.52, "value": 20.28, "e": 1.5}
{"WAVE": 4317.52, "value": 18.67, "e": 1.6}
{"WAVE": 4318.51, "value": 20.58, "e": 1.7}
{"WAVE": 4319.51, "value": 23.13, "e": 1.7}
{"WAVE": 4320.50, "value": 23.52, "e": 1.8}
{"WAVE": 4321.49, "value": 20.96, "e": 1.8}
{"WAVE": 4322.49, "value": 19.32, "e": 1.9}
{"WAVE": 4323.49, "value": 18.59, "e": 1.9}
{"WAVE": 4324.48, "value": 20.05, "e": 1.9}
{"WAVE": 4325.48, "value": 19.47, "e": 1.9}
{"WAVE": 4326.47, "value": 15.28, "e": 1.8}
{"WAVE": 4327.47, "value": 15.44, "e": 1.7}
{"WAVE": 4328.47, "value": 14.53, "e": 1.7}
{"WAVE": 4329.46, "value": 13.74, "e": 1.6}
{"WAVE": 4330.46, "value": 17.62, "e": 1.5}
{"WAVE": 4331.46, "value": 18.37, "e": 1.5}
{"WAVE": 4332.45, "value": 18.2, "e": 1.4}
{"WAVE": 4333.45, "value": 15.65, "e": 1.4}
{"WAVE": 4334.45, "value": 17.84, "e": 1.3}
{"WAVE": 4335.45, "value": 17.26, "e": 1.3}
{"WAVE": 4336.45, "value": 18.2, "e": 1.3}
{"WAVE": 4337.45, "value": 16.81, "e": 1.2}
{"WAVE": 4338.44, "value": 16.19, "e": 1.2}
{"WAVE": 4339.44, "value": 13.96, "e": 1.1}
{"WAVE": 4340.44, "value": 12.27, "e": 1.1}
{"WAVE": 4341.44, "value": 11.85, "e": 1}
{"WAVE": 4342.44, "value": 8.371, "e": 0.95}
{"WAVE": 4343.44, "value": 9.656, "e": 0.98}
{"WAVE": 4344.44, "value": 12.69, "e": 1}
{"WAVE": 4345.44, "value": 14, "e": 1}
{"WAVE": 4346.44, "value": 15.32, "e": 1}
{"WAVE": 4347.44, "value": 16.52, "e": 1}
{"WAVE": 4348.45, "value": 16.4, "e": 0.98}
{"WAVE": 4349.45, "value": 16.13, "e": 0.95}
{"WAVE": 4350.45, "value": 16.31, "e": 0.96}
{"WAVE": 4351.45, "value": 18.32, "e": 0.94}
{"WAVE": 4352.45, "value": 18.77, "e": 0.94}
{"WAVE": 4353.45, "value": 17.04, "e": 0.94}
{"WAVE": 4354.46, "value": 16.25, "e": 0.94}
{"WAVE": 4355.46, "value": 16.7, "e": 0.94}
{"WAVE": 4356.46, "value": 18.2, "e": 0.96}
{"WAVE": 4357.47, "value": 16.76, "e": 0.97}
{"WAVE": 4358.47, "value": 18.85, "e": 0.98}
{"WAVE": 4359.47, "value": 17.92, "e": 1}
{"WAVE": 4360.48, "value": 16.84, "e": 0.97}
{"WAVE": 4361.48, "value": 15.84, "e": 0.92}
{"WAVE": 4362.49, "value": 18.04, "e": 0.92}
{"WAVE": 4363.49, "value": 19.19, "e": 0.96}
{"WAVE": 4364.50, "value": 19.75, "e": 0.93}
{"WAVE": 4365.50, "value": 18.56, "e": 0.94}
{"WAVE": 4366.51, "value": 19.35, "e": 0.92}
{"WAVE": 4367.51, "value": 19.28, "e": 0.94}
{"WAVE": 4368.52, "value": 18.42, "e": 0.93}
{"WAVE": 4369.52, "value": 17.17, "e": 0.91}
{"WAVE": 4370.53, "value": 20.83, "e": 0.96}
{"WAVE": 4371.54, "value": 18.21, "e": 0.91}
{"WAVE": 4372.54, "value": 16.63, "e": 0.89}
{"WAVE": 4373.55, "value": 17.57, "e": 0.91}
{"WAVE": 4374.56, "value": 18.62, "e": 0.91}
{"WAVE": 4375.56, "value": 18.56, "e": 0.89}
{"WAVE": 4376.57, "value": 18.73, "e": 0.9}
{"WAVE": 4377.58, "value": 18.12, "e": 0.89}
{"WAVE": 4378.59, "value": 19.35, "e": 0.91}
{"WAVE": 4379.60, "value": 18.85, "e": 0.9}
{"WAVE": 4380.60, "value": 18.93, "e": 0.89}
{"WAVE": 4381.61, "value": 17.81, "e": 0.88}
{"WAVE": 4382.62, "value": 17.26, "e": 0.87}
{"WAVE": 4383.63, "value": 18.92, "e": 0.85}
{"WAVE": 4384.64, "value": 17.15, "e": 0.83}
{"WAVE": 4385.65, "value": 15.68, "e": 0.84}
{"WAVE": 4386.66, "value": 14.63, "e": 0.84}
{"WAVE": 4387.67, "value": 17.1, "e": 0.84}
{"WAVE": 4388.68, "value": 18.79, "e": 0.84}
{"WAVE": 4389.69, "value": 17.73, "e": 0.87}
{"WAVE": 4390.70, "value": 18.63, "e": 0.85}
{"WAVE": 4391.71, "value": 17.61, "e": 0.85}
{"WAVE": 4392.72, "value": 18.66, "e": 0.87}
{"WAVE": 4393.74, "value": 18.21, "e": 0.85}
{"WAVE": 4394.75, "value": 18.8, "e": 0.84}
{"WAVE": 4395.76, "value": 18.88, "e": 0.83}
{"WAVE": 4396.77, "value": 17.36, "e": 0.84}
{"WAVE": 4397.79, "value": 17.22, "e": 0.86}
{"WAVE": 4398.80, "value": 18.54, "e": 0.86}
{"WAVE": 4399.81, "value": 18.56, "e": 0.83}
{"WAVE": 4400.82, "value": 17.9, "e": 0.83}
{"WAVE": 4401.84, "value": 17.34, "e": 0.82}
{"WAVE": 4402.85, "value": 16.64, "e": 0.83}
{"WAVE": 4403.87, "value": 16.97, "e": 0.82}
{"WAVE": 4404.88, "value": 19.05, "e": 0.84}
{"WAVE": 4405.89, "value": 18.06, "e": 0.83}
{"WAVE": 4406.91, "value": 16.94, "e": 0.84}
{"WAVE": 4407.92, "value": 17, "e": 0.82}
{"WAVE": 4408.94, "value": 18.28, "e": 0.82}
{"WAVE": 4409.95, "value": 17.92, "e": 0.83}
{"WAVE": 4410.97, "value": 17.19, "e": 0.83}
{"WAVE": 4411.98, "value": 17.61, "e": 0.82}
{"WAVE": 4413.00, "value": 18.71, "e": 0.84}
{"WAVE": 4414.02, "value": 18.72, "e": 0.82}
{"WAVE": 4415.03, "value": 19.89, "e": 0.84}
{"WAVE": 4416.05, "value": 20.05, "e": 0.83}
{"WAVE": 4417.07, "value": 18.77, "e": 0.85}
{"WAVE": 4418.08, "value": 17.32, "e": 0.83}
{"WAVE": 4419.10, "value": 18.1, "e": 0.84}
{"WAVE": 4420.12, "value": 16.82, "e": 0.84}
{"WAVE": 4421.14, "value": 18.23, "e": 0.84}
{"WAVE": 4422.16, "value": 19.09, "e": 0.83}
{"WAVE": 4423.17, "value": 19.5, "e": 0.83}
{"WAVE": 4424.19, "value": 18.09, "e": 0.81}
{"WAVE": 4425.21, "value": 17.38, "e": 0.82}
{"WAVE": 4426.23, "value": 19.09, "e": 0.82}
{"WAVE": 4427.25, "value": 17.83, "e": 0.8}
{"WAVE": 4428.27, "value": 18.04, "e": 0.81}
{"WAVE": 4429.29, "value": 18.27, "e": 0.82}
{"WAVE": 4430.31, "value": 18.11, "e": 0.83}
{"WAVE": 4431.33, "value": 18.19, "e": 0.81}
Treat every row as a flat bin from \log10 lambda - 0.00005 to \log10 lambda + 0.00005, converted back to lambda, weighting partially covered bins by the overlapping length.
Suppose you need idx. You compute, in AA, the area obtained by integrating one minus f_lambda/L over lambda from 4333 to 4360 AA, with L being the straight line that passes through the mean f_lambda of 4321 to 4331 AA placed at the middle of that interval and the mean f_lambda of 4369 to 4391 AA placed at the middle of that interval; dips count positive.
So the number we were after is 3.0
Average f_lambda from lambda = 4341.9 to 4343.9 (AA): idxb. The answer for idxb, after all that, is 9.06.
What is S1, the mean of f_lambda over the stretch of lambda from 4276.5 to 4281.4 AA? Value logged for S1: 18.5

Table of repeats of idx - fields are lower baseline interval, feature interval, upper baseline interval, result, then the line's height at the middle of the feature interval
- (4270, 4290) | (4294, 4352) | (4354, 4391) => 3.1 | 17.9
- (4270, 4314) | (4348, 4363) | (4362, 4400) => 0.6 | 18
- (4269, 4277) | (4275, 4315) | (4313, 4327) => 2.0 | 18.4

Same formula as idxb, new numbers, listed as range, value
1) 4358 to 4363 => 17.5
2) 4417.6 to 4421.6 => 17.6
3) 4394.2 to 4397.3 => 18.3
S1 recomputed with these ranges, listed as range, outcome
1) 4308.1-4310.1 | 18.9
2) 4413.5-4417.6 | 19.4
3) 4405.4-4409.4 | 17.5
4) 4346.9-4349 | 16.4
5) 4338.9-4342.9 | 11.7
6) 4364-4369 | 19.1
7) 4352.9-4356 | 16.7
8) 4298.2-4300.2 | 18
